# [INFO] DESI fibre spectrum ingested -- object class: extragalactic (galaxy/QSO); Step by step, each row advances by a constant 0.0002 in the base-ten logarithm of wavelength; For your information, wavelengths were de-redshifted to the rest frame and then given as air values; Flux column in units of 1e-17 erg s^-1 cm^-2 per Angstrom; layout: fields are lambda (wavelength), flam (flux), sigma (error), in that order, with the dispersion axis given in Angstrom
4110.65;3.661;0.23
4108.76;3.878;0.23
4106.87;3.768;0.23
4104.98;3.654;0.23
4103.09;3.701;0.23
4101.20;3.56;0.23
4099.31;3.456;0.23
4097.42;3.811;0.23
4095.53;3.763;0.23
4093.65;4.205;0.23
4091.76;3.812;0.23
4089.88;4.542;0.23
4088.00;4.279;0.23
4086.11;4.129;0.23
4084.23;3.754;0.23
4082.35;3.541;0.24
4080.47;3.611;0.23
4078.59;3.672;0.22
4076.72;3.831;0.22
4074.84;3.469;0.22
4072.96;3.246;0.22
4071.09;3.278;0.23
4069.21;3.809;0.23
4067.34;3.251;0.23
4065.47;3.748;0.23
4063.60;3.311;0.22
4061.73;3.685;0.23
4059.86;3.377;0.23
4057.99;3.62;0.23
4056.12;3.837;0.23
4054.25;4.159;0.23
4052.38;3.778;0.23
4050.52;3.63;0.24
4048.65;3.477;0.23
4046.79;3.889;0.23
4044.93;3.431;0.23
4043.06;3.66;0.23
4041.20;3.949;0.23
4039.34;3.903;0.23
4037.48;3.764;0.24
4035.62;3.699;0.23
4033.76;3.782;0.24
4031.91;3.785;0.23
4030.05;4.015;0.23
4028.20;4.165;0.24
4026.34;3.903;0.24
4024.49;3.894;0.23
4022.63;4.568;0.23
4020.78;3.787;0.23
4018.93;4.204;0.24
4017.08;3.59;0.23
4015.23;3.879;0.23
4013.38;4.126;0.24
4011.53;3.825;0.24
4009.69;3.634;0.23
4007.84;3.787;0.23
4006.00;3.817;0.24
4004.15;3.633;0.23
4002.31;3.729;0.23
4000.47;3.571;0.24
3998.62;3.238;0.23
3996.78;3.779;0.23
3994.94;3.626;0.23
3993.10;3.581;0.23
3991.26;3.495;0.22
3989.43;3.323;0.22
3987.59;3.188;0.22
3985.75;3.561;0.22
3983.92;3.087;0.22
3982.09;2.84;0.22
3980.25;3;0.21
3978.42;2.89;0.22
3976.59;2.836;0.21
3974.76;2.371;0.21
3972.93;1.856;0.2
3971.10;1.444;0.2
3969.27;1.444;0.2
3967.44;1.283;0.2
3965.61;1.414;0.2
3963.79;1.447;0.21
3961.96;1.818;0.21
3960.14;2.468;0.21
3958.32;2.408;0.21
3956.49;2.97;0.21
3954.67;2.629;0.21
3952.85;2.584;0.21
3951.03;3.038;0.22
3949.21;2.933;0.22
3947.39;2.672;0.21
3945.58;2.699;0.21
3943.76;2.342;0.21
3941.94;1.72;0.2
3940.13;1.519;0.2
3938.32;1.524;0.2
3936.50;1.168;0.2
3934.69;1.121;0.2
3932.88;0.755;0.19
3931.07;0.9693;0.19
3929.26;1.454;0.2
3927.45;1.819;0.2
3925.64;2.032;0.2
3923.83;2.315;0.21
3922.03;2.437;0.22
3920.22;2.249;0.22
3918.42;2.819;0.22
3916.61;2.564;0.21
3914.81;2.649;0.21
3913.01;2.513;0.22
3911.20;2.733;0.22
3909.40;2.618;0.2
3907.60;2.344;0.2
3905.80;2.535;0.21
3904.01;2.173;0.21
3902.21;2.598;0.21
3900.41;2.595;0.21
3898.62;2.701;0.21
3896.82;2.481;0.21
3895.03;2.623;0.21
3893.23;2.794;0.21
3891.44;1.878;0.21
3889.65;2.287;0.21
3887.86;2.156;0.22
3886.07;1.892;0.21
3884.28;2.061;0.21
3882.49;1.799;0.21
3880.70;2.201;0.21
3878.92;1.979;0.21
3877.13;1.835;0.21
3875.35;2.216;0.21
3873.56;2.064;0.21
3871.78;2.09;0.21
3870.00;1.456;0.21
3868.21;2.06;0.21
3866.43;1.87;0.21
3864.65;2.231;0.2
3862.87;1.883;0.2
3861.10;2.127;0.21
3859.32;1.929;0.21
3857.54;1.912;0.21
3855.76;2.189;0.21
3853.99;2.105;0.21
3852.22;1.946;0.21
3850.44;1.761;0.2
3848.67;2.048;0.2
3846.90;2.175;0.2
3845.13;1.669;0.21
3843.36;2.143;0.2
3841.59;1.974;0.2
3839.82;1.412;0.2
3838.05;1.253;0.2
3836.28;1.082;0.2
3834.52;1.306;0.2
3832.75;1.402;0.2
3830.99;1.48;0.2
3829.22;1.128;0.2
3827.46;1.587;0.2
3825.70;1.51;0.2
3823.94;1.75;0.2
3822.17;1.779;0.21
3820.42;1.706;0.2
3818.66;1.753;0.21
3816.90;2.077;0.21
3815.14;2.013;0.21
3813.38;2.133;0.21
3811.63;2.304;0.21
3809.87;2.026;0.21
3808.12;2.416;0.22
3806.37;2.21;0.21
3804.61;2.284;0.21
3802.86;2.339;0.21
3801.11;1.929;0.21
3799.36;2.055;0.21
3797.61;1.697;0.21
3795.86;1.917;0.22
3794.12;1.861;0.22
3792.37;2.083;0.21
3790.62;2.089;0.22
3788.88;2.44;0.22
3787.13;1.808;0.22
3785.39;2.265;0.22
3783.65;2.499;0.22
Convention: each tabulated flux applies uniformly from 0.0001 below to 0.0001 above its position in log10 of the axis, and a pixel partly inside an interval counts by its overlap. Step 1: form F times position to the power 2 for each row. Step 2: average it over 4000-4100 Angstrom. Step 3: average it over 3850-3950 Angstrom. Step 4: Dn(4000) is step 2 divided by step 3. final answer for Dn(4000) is 1.9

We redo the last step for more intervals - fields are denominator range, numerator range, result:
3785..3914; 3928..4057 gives 1.61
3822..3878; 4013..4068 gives 2.33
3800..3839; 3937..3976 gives 1.27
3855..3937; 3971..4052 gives 1.78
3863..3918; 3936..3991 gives 1.09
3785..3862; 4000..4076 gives 2.22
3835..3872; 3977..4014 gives 2.00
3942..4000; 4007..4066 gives 1.48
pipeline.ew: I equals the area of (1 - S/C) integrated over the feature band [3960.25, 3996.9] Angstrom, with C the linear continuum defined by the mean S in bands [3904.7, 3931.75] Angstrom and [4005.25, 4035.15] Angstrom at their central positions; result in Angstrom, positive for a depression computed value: 7.9 Angstrom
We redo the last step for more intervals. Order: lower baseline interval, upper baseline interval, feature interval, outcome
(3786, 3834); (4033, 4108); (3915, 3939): 7.93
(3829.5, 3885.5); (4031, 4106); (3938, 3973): 7.53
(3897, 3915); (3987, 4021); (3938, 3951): 3.07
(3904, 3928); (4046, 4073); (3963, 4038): -3.17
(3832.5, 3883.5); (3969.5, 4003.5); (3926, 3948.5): 8.14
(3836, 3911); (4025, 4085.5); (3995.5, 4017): -3.04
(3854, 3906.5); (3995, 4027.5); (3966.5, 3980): 5.18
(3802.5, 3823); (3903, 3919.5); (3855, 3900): 5.20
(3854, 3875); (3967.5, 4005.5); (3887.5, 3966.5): 8.42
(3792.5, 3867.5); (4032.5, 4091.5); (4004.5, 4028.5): -4.08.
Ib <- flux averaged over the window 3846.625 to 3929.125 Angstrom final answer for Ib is 2.21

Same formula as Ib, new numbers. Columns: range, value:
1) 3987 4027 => 3.74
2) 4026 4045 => 3.84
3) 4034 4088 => 3.67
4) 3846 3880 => 1.99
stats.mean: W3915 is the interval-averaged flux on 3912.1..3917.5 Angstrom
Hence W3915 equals 2.57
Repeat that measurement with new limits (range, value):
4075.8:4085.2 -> 3.69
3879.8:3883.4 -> 2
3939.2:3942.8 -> 1.62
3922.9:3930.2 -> 1.9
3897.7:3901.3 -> 2.65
